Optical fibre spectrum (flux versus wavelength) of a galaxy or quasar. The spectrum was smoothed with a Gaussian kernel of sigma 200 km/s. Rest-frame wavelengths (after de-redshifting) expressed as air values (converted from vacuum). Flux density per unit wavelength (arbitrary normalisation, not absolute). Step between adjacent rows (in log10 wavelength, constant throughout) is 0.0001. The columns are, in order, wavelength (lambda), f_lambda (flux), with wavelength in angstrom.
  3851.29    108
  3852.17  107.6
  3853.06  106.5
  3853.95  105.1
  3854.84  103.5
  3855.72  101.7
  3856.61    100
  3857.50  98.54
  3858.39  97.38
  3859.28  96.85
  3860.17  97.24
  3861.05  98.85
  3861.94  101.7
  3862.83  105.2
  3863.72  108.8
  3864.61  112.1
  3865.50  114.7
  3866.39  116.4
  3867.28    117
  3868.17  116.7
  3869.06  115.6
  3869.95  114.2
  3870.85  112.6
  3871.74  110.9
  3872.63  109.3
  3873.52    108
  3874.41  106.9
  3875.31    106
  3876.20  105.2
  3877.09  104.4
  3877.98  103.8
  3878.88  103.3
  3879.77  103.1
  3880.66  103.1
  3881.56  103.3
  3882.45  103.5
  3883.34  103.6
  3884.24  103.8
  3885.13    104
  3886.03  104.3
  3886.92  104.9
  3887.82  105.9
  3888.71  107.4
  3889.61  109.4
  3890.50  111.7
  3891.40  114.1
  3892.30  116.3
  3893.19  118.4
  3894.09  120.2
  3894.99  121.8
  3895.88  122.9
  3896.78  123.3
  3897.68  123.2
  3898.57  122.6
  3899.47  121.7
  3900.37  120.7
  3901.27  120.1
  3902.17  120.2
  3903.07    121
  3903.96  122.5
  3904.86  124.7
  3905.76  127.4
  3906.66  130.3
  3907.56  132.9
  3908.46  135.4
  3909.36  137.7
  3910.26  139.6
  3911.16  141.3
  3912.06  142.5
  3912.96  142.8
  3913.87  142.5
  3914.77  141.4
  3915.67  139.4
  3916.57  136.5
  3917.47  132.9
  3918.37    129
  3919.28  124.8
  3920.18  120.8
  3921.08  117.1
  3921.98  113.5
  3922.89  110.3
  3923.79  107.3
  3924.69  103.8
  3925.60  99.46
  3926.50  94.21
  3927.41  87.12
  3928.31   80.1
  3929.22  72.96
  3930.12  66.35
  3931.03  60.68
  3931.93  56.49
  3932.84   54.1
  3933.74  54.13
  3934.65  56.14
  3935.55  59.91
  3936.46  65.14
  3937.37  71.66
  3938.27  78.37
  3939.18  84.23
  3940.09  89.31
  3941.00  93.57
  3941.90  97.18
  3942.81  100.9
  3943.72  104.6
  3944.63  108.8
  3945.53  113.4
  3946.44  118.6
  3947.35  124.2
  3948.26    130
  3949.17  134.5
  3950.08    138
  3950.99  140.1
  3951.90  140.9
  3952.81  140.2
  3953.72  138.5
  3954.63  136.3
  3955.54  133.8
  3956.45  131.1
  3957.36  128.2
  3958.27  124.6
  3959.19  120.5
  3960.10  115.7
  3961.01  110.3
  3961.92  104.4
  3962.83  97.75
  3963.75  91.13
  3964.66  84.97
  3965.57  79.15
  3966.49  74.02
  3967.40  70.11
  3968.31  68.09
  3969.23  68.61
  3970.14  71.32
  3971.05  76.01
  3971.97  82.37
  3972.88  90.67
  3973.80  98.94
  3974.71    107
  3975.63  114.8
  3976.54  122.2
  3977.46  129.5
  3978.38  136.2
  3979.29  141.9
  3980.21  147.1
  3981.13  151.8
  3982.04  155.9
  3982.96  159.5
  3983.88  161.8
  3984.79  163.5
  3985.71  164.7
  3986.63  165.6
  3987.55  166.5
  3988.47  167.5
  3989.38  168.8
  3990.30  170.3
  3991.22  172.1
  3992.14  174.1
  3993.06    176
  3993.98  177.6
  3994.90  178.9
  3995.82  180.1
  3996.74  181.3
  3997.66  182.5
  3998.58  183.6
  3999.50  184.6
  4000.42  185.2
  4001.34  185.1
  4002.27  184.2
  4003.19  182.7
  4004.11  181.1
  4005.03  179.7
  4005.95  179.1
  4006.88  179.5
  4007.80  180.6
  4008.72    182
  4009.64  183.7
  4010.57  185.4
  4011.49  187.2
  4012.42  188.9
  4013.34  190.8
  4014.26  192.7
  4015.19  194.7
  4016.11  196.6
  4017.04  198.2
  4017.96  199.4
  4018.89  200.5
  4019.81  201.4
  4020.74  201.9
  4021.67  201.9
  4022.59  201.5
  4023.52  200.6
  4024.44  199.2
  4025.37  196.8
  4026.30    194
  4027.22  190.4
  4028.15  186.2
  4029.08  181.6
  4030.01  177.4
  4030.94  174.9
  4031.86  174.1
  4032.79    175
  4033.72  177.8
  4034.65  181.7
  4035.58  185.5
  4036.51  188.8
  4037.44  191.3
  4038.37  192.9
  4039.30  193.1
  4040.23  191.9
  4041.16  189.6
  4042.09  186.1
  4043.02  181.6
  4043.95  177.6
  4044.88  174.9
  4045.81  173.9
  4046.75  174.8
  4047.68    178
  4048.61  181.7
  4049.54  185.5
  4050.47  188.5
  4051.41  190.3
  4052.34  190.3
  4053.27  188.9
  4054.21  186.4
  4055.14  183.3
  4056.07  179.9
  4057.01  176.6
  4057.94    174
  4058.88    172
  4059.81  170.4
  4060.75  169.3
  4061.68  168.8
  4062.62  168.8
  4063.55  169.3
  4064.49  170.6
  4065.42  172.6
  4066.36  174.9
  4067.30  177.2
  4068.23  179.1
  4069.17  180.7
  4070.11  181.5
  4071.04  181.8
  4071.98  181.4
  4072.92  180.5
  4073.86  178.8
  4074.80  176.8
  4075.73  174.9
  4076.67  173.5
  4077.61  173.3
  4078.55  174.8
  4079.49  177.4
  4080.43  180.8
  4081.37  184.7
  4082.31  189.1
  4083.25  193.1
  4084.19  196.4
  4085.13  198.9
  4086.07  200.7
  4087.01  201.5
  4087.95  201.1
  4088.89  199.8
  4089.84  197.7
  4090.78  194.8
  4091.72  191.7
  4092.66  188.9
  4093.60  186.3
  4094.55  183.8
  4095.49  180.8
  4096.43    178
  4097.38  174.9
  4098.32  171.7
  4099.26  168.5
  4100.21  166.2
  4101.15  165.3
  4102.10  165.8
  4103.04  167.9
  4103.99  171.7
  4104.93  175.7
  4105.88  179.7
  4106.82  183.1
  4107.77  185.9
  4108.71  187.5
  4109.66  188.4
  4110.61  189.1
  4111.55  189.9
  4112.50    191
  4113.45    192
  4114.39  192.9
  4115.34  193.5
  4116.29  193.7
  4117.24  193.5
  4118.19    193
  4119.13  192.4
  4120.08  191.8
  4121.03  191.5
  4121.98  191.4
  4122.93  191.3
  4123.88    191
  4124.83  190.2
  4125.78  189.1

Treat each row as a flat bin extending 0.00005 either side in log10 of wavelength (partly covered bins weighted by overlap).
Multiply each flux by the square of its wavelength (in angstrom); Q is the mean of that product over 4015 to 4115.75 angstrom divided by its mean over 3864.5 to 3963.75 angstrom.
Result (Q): 1.8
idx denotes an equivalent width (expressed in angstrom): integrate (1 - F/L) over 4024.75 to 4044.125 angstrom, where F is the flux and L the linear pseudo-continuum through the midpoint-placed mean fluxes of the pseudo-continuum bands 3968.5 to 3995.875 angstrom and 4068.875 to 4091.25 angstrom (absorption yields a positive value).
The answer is -2.42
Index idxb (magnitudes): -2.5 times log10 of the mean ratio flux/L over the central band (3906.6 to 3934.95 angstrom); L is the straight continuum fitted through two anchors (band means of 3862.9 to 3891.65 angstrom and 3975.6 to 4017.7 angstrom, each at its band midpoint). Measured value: 0.19 mag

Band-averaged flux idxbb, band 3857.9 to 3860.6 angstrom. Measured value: 97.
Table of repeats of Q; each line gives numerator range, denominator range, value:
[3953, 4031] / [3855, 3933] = 1.47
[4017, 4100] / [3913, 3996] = 1.67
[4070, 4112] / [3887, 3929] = 1.66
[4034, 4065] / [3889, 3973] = 1.77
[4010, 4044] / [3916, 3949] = 2.09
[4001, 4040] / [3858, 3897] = 1.86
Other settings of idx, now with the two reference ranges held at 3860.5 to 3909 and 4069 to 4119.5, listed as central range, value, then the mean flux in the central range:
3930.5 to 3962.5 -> 7.23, 104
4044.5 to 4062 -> -0.92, 179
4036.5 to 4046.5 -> -1.13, 185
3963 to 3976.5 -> 5.38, 85.6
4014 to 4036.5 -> -4.20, 191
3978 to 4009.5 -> -4.45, 172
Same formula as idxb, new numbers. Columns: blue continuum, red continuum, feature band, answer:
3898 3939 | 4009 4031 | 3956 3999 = 0.206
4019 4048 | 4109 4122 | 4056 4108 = 0.057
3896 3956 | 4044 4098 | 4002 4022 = -0.229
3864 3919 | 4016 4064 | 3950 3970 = 0.331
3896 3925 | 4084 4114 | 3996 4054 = -0.155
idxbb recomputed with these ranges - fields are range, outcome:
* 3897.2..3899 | 123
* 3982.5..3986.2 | 162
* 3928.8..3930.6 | 69.5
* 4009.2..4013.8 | 187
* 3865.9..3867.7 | 117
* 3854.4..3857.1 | 102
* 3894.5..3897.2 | 123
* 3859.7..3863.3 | 101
